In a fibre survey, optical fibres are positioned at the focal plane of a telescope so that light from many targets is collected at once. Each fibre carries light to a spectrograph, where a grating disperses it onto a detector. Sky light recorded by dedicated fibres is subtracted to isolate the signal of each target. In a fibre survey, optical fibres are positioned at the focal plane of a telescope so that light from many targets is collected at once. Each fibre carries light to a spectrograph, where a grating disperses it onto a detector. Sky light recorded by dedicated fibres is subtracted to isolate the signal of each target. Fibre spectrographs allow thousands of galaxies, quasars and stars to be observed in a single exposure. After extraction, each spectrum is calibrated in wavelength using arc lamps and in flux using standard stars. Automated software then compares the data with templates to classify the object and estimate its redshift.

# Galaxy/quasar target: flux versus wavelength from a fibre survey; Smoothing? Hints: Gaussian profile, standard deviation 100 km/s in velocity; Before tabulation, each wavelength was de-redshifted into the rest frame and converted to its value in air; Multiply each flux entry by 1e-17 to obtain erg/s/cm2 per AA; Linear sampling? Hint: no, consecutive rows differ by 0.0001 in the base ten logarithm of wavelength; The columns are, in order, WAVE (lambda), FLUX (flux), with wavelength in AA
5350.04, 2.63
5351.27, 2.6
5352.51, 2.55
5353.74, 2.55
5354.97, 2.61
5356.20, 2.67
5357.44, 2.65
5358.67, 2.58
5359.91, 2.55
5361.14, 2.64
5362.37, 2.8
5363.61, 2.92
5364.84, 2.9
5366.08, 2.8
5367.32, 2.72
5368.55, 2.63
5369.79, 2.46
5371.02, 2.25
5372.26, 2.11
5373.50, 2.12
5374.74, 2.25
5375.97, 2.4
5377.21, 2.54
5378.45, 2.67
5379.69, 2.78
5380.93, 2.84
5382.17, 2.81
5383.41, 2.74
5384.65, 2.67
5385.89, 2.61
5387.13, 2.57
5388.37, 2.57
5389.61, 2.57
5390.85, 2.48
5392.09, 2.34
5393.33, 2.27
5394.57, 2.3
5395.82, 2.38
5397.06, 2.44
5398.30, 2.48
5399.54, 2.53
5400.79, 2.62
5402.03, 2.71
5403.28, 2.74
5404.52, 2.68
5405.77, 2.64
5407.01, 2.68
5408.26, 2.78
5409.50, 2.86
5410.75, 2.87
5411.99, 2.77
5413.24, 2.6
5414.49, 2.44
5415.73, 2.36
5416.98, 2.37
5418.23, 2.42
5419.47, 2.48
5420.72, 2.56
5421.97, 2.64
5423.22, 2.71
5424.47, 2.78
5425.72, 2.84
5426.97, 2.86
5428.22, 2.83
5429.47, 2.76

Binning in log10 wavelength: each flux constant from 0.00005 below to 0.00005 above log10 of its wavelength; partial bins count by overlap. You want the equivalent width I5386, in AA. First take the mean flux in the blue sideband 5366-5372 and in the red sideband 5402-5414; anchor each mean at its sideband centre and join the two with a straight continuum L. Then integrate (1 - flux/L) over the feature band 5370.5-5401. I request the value 1.4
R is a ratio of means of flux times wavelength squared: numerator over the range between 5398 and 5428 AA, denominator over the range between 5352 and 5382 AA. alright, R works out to 1.04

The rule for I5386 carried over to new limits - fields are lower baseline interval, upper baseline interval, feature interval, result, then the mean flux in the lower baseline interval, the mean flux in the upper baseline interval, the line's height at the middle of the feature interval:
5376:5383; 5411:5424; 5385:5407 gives 0.8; 2.7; 2.55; 2.63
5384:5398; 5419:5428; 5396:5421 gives 0.0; 2.47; 2.7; 2.6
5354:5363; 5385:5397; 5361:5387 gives -0.5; 2.64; 2.46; 2.55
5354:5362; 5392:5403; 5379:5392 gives -0.7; 2.62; 2.47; 2.51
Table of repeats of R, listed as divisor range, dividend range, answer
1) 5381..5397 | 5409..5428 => 1.05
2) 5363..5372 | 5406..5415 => 1.04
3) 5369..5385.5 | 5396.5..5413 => 1.08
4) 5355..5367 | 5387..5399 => 0.91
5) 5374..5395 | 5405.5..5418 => 1.04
